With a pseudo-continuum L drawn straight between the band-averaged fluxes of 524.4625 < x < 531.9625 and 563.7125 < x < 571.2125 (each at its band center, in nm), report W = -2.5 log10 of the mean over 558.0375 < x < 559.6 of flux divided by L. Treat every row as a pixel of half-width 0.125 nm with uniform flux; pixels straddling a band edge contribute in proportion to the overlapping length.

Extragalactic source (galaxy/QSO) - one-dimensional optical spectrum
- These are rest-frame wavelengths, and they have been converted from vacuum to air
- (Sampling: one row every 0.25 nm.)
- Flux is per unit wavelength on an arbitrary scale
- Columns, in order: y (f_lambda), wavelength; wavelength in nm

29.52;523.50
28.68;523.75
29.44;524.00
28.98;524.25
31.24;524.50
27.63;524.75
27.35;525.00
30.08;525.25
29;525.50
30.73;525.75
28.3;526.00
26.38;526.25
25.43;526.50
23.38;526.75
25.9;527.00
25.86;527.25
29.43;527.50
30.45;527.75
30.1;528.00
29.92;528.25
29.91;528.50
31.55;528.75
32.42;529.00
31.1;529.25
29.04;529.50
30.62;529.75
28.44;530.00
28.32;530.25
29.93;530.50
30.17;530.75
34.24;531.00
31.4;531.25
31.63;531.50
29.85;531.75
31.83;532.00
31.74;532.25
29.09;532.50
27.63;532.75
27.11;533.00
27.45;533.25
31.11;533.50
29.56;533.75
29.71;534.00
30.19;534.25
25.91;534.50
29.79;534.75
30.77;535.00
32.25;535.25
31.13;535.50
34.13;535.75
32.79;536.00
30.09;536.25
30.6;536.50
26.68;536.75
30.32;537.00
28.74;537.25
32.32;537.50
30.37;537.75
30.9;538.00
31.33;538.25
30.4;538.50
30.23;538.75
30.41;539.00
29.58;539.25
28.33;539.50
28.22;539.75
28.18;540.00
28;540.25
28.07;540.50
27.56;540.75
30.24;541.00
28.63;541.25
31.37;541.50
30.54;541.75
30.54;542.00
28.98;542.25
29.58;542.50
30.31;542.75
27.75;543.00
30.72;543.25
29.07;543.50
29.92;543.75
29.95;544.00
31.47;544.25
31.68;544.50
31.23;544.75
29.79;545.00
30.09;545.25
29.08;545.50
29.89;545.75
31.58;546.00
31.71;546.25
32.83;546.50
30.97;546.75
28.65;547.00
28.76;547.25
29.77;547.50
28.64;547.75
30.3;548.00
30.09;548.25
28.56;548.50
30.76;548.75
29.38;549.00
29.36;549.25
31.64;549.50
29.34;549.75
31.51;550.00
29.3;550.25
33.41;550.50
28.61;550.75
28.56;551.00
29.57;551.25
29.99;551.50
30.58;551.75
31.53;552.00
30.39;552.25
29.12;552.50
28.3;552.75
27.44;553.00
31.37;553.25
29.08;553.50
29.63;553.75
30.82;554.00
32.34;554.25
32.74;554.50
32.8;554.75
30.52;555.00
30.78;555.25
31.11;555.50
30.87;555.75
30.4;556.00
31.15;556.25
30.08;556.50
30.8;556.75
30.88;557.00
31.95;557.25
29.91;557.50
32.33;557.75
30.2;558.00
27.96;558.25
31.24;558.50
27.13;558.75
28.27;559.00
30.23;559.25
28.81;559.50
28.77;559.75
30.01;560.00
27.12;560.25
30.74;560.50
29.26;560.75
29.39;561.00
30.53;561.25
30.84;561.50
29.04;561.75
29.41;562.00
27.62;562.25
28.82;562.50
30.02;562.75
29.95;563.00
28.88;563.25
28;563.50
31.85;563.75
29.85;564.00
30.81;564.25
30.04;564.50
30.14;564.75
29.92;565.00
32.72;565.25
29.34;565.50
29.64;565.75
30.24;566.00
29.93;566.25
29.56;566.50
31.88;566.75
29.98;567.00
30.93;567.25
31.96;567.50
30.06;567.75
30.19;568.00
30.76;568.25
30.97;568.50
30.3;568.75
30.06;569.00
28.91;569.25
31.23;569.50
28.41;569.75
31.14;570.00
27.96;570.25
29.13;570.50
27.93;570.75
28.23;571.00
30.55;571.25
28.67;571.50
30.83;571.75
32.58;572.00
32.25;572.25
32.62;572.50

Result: 0.03 mag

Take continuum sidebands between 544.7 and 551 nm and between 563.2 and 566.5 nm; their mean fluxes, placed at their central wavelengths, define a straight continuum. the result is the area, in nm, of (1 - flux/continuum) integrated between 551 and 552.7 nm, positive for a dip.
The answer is 0.01 nm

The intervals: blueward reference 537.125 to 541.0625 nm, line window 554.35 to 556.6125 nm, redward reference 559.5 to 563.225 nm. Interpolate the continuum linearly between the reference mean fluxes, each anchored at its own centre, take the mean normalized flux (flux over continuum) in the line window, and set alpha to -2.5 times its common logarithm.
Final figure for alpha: -0.06 mag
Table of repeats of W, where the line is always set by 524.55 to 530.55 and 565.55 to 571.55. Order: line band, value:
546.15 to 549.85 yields -0.024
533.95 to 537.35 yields -0.044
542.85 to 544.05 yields -0.008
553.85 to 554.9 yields -0.089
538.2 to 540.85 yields 0.003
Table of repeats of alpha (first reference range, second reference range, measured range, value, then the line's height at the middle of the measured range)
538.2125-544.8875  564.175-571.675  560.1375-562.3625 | 0.022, 30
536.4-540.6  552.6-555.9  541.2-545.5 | -0.007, 29.9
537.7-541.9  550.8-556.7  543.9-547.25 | -0.026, 29.9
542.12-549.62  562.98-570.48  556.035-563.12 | 0.015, 30.1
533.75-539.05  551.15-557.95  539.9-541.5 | 0.065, 30.5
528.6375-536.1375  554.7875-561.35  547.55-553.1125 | 0.011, 30.1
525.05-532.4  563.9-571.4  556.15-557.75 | -0.035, 29.9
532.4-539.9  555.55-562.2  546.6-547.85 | 0.017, 29.9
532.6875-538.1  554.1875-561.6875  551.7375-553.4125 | 0.017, 30.2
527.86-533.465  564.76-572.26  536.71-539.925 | 0.010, 30.2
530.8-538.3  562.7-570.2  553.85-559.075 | -0.015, 30.3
